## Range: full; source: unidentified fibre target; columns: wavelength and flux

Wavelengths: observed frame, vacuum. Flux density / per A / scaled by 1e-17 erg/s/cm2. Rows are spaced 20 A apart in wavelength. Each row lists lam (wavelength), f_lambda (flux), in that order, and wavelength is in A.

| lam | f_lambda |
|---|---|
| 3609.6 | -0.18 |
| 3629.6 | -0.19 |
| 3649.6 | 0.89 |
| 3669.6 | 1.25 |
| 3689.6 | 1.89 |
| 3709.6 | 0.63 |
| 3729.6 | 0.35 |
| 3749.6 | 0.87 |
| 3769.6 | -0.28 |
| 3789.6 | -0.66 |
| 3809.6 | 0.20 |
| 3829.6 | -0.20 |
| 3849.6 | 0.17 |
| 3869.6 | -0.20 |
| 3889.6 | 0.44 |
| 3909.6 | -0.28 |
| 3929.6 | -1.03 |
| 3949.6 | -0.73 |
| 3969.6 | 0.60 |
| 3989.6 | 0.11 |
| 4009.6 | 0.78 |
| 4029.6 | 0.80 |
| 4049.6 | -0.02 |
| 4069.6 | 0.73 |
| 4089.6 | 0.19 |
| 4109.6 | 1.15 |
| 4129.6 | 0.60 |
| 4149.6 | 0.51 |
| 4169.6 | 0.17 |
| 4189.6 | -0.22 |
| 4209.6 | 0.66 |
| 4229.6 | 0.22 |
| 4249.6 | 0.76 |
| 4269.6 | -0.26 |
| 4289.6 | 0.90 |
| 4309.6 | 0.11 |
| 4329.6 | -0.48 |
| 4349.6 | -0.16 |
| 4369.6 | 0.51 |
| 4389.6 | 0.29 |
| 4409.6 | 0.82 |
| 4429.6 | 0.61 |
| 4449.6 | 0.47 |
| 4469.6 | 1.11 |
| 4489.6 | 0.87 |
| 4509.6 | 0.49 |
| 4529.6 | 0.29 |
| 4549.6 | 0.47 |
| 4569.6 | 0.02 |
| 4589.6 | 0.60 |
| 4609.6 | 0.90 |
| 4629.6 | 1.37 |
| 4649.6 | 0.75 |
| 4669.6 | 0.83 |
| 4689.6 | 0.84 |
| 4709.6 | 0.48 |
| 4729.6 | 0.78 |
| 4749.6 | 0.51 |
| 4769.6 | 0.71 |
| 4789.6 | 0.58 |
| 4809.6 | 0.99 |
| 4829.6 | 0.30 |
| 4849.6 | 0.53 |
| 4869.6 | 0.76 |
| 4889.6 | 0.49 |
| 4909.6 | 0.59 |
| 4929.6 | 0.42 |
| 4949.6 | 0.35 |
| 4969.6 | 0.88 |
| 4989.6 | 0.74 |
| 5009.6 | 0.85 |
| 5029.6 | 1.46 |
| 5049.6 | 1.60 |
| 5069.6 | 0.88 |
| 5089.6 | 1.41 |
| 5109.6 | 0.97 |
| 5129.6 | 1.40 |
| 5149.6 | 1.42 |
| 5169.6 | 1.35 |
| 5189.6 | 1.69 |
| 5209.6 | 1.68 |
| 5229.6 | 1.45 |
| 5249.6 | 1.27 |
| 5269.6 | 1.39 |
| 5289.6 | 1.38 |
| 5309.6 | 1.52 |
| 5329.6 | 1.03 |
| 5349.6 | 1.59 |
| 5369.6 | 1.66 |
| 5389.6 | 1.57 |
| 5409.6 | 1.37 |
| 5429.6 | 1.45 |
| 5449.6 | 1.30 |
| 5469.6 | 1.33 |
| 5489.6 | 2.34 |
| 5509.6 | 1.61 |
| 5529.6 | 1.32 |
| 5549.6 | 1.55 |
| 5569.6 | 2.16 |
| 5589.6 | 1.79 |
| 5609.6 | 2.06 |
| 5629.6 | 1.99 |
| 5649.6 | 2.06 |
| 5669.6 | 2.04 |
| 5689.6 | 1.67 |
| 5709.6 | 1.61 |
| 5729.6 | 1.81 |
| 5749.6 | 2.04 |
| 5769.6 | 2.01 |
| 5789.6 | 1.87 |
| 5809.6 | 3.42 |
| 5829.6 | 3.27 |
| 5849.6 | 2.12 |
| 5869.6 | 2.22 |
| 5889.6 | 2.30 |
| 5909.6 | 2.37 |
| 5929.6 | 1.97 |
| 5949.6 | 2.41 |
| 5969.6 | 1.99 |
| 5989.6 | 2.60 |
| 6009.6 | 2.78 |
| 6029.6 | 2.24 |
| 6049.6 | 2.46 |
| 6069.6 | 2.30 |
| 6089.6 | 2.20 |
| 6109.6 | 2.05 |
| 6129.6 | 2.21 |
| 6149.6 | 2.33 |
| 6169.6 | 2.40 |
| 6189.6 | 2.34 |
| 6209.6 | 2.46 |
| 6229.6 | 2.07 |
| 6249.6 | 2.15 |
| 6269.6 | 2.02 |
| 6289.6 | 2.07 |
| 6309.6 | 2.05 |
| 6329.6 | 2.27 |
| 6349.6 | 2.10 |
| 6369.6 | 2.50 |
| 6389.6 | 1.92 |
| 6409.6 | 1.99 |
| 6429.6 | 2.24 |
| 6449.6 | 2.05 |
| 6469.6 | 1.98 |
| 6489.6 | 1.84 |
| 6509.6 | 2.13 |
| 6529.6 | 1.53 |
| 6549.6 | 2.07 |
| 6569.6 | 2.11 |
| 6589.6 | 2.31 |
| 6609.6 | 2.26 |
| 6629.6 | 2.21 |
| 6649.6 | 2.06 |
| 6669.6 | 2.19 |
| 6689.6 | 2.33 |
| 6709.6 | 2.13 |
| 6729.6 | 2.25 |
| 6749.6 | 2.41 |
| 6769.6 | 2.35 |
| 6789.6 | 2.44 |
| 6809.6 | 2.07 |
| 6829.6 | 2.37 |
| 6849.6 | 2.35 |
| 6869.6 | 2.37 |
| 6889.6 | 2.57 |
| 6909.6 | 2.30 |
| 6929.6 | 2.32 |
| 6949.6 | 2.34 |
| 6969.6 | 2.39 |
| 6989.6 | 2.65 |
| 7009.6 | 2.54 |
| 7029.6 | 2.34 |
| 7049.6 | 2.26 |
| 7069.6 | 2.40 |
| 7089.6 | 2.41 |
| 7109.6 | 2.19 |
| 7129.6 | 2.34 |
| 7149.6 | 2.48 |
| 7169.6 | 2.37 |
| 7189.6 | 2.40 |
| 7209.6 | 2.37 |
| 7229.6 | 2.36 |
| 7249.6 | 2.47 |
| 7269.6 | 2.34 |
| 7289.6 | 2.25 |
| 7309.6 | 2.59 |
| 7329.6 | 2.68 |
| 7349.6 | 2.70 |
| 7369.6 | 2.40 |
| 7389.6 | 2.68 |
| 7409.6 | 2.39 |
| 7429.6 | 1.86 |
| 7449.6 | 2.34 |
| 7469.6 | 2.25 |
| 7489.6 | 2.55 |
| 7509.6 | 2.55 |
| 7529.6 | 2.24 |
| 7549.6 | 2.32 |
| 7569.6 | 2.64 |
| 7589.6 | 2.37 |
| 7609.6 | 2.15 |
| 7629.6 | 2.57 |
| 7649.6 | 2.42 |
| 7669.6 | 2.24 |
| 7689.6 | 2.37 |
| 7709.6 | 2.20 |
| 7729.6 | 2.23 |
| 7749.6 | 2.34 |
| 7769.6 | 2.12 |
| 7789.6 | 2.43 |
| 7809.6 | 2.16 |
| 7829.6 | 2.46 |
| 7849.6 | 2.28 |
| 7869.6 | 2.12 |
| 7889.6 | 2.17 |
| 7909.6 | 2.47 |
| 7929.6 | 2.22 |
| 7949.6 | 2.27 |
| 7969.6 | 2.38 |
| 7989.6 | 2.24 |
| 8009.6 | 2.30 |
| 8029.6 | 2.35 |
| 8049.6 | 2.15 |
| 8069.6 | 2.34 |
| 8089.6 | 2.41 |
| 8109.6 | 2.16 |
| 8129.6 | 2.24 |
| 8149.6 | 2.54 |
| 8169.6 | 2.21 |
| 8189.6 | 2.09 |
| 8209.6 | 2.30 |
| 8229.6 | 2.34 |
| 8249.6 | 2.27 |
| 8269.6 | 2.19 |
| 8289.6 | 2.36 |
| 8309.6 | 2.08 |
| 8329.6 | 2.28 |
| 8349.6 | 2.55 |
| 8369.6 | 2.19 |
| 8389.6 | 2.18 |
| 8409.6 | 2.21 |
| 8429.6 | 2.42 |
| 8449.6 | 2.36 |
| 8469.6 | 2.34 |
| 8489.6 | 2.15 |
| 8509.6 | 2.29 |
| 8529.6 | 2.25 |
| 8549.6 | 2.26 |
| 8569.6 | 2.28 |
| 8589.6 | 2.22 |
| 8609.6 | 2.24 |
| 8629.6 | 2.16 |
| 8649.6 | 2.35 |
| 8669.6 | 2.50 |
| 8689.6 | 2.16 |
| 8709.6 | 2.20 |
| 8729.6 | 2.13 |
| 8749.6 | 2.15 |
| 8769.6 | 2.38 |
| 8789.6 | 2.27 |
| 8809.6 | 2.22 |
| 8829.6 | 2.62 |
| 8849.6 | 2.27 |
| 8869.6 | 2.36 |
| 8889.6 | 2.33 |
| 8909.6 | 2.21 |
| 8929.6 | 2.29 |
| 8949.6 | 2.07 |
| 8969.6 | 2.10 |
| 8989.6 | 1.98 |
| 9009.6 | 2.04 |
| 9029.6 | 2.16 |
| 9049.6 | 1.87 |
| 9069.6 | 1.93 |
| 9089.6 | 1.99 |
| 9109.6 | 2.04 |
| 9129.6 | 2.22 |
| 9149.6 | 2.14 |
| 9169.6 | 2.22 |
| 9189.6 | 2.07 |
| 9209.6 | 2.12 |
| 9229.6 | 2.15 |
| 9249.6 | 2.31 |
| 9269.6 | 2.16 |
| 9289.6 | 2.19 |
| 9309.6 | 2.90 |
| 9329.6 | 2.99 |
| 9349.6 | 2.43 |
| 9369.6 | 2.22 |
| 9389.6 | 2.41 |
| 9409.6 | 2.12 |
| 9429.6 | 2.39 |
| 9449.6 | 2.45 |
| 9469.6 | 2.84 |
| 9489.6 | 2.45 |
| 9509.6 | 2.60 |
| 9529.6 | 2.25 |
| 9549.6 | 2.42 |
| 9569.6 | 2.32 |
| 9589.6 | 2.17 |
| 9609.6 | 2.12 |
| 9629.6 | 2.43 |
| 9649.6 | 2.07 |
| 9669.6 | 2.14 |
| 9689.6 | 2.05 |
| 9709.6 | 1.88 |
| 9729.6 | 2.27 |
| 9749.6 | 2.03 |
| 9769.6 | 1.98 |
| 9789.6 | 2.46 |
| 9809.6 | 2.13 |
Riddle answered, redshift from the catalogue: 0.260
